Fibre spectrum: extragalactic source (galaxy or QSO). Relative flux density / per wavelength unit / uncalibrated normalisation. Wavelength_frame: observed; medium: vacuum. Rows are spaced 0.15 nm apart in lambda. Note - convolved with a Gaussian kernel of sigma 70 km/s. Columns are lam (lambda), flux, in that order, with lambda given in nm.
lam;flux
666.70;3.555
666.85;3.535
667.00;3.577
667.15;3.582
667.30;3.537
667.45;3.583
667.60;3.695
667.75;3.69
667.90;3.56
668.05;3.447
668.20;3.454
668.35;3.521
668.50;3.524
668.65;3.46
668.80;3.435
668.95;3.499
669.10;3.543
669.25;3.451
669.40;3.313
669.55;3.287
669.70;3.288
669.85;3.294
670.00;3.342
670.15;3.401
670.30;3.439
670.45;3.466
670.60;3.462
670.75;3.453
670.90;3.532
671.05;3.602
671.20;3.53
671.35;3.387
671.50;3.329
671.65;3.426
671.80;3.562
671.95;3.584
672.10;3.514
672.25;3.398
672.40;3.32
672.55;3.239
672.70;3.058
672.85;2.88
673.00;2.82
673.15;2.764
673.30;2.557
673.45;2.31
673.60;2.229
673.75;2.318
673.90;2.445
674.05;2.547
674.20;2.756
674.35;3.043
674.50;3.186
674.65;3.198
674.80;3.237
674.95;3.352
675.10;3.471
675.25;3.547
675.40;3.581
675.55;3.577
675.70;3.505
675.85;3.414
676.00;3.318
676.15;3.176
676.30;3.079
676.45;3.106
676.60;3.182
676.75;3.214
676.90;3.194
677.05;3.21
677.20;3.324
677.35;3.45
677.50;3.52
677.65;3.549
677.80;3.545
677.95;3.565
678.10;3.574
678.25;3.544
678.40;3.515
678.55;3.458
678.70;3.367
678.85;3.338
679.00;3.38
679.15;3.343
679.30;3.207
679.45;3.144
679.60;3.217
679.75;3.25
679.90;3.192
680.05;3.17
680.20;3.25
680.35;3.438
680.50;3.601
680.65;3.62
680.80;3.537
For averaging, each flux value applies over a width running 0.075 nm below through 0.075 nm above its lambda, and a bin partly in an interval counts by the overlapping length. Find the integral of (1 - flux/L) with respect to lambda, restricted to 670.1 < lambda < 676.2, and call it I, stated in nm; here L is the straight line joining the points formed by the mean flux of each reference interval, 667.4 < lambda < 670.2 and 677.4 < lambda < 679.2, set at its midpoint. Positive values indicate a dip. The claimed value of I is 0.48 nm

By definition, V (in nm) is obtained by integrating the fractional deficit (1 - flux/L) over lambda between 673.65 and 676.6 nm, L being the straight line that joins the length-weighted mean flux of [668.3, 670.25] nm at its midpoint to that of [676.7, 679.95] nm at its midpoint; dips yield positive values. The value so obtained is 0.210 nm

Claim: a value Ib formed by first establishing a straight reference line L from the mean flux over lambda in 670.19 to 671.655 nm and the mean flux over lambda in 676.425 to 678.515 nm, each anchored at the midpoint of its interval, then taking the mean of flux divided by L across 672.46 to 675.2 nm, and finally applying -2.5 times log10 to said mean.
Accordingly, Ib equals 0.20 mag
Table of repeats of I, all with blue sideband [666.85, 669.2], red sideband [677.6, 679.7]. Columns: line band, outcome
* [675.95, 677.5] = 0.09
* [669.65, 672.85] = 0.09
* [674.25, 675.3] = 0.06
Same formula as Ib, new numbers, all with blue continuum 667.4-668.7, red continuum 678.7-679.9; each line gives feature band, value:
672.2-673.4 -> 0.153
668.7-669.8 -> 0.037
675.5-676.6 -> 0.018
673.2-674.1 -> 0.378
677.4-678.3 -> -0.076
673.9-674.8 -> 0.160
